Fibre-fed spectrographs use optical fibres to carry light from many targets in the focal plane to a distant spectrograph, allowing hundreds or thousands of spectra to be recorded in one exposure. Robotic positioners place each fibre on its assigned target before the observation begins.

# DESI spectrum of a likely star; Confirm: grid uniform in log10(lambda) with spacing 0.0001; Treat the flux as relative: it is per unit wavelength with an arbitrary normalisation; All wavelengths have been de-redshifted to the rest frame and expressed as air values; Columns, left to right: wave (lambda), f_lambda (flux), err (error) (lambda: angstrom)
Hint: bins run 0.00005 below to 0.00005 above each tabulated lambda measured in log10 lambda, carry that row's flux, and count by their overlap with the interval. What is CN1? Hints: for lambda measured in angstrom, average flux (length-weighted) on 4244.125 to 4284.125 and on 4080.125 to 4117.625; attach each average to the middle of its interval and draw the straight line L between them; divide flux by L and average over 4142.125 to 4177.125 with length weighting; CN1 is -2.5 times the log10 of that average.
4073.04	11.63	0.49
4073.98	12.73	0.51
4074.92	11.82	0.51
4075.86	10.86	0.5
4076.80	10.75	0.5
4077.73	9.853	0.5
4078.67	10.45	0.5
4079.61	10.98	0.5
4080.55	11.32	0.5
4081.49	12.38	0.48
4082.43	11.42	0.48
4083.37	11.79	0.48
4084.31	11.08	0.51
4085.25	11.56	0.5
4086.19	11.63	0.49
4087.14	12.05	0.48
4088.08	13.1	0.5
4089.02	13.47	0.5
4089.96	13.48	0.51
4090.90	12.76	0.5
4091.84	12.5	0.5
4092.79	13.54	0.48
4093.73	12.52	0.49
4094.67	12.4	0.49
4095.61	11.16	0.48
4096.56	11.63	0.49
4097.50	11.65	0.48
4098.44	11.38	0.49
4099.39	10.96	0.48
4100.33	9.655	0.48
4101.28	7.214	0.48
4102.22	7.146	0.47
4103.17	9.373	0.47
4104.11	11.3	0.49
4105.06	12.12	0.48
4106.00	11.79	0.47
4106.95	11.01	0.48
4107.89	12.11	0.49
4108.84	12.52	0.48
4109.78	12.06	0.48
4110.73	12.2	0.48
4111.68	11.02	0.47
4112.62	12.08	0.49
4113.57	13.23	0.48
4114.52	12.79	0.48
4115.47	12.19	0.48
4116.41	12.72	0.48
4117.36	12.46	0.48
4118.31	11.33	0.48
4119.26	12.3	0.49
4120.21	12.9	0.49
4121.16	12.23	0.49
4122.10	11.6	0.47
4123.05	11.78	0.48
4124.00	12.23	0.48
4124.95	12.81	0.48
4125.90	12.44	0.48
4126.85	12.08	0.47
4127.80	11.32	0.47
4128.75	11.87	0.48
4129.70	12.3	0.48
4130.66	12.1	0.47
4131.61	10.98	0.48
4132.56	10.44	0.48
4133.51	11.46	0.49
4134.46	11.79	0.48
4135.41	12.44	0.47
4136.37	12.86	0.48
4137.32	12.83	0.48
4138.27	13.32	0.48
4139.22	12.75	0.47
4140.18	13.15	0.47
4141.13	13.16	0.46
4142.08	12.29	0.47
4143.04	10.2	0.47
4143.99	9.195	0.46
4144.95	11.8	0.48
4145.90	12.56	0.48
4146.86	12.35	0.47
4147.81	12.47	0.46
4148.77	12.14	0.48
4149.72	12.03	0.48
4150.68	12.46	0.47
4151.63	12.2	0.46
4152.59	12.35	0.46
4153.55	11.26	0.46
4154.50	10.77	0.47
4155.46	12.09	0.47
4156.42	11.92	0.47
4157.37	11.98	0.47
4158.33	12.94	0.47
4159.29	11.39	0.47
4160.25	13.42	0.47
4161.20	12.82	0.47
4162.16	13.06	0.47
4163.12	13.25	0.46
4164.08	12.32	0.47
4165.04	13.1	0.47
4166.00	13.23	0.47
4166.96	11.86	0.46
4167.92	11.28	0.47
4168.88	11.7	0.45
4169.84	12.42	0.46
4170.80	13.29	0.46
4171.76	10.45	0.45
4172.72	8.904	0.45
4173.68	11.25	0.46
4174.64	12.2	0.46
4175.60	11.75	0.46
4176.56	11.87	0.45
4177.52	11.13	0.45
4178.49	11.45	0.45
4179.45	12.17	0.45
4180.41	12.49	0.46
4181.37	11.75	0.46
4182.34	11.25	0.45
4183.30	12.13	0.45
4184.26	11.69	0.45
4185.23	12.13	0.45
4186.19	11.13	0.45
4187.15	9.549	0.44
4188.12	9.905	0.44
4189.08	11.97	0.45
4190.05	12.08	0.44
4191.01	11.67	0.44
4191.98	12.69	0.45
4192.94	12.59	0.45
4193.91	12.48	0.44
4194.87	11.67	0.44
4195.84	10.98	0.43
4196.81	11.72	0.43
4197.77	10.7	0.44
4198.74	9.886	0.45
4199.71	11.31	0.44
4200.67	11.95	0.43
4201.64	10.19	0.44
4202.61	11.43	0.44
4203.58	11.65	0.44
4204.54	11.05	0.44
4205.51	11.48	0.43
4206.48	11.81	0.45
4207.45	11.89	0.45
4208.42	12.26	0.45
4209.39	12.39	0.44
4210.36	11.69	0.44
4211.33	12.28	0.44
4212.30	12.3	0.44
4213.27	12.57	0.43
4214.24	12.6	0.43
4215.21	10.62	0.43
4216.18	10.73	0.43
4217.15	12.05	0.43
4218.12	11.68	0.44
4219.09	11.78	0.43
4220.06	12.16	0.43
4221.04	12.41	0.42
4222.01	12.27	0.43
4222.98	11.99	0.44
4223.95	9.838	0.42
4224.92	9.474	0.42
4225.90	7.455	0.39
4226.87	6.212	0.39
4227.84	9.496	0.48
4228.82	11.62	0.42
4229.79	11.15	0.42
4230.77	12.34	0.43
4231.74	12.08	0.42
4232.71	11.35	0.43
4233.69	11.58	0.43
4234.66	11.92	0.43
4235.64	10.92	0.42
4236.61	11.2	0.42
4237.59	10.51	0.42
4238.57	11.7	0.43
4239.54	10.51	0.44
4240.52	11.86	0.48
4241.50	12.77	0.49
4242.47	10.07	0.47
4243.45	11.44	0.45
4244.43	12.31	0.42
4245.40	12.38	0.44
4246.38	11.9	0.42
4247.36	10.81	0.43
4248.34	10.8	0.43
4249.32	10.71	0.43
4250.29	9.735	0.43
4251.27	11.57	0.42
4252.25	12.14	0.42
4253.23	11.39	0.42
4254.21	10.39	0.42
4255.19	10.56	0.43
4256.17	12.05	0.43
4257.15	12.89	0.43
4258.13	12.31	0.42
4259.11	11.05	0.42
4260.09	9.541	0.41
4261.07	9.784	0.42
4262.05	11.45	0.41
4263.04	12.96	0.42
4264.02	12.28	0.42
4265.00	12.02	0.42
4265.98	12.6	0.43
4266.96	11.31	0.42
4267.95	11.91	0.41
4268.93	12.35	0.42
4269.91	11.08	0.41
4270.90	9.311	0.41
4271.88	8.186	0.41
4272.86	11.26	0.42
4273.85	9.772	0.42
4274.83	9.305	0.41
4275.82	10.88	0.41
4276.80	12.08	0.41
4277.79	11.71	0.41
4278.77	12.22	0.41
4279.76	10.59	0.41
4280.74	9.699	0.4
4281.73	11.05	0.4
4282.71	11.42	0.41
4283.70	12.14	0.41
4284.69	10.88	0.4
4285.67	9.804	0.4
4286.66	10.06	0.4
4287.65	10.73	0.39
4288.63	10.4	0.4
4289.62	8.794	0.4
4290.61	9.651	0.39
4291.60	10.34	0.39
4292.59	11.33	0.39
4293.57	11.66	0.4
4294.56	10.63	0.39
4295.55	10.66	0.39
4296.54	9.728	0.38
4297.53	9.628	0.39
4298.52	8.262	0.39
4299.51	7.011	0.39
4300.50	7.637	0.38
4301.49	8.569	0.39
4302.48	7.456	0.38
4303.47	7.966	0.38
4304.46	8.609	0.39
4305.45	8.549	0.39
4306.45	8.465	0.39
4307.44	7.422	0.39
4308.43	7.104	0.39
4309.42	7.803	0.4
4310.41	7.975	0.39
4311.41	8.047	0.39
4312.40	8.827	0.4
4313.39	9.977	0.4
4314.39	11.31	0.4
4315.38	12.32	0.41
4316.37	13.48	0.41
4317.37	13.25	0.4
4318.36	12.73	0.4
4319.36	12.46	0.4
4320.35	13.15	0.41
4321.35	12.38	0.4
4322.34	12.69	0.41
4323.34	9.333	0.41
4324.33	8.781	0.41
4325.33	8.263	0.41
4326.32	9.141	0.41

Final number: -0.04 mag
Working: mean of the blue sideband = 11.7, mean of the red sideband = 11.2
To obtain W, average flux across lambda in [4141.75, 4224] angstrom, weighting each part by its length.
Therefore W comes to 11.8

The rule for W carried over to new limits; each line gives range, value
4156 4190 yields 11.9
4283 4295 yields 10.5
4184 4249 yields 11.4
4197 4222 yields 11.6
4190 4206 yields 11.5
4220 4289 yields 11.1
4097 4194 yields 11.8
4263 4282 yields 11.1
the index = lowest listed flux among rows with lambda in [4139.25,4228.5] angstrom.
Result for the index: 6.212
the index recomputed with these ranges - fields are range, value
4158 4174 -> 8.904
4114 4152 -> 9.195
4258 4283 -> 8.186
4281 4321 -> 7.011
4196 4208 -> 9.886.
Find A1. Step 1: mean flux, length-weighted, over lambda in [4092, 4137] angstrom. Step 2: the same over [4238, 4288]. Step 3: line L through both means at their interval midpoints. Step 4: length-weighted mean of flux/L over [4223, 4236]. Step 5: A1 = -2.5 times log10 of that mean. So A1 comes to 0.08 mag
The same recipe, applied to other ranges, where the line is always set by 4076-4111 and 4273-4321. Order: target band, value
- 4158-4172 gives -0.14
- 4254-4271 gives -0.12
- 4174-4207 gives -0.07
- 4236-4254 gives -0.09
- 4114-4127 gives -0.09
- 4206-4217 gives -0.12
